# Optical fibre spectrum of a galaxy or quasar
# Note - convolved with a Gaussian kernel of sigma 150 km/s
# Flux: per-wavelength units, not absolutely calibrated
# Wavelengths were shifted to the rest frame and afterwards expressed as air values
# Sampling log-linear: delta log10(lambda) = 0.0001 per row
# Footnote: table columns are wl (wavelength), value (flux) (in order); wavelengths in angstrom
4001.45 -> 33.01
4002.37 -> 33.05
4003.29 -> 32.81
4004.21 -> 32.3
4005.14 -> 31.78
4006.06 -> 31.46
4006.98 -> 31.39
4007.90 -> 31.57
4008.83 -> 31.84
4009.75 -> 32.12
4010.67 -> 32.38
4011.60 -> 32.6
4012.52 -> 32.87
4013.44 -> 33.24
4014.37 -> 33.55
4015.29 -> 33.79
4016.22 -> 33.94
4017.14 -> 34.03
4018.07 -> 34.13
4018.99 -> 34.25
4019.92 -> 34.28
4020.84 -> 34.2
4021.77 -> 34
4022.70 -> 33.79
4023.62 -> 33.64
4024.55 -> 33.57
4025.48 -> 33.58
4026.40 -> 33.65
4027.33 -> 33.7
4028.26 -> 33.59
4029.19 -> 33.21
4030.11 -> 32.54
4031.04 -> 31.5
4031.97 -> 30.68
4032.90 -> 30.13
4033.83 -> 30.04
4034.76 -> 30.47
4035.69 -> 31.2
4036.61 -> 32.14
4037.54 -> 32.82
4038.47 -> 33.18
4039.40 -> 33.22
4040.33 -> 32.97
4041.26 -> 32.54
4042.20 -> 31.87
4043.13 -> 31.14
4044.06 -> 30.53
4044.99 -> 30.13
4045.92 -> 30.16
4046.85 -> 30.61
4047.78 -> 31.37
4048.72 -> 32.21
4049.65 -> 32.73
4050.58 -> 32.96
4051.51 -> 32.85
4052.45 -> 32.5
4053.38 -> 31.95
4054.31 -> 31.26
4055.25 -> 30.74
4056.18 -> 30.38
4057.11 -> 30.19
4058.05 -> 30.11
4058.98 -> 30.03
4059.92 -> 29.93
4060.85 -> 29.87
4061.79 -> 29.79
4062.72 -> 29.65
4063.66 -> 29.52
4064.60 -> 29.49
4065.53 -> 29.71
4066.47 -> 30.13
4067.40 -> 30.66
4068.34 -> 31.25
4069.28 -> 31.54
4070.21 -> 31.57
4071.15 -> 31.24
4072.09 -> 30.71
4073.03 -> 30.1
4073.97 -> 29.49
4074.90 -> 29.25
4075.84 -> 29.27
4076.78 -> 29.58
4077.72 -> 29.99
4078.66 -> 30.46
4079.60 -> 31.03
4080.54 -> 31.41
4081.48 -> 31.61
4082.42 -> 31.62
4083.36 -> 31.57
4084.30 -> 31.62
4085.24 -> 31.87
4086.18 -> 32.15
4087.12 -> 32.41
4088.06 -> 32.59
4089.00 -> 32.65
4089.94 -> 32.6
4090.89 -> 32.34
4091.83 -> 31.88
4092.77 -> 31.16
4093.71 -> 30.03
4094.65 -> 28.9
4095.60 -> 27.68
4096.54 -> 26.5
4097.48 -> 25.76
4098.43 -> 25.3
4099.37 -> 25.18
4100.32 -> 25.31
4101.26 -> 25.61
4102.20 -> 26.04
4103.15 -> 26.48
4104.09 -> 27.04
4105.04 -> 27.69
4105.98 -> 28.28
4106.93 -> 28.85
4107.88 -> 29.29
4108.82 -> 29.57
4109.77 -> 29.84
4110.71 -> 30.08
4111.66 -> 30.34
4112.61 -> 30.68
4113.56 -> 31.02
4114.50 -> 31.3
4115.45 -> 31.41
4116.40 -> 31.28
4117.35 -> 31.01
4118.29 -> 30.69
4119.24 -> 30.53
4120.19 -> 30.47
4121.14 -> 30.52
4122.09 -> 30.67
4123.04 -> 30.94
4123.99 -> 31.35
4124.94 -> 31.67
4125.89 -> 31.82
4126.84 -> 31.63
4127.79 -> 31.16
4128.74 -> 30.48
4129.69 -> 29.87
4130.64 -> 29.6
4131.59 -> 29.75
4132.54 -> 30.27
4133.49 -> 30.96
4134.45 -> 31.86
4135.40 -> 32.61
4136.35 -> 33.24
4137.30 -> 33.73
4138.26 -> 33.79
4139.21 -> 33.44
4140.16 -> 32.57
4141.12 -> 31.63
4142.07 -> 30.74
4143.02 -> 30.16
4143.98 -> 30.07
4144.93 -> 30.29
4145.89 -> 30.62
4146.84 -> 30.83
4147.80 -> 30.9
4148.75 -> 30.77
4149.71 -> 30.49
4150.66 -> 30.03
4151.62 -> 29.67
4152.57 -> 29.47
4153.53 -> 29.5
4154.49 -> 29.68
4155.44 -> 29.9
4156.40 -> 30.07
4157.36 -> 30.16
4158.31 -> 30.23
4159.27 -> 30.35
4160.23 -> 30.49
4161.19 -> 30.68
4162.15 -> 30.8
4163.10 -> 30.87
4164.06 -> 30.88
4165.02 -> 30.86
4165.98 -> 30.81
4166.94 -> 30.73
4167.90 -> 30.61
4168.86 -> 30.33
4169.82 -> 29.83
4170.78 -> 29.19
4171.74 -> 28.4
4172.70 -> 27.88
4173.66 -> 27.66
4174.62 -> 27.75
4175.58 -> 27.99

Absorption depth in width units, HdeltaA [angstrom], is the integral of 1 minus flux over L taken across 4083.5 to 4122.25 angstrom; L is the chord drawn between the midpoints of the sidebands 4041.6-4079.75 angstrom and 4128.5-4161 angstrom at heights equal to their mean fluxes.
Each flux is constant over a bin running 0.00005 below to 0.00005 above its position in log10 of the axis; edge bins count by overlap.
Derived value 1.41 angstrom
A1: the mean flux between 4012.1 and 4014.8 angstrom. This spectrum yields 33.2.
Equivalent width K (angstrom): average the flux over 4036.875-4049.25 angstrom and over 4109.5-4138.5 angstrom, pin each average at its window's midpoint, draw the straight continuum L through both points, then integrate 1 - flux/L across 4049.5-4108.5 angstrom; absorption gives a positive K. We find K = 2.7 angstrom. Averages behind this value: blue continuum 31.7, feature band 30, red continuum 31.1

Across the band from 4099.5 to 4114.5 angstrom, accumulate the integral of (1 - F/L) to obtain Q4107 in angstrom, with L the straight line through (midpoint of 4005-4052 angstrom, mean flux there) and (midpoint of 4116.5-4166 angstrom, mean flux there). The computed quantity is 1.4 angstrom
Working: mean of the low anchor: 32.5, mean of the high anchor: 30.9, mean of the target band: 28.4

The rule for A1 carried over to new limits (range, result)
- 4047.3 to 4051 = 32.3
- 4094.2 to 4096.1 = 28.2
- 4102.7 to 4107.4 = 27.7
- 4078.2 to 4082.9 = 31.2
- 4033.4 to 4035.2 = 30.2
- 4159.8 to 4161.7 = 30.5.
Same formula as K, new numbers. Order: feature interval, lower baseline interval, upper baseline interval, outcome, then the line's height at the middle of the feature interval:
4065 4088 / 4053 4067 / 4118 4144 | -0.3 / 30.4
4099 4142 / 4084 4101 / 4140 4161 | -0.4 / 30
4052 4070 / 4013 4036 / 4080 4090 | 1.1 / 32.4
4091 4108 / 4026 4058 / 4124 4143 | 2.1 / 31.7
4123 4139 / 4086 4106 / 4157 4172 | -1.0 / 29.6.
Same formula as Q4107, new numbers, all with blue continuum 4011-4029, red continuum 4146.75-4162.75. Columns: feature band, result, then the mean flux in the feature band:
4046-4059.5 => 0.60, 31.4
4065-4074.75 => 0.55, 30.6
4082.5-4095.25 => 0.11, 31.6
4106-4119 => 0.40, 30.3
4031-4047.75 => 0.90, 31.4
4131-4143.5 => -0.49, 31.9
